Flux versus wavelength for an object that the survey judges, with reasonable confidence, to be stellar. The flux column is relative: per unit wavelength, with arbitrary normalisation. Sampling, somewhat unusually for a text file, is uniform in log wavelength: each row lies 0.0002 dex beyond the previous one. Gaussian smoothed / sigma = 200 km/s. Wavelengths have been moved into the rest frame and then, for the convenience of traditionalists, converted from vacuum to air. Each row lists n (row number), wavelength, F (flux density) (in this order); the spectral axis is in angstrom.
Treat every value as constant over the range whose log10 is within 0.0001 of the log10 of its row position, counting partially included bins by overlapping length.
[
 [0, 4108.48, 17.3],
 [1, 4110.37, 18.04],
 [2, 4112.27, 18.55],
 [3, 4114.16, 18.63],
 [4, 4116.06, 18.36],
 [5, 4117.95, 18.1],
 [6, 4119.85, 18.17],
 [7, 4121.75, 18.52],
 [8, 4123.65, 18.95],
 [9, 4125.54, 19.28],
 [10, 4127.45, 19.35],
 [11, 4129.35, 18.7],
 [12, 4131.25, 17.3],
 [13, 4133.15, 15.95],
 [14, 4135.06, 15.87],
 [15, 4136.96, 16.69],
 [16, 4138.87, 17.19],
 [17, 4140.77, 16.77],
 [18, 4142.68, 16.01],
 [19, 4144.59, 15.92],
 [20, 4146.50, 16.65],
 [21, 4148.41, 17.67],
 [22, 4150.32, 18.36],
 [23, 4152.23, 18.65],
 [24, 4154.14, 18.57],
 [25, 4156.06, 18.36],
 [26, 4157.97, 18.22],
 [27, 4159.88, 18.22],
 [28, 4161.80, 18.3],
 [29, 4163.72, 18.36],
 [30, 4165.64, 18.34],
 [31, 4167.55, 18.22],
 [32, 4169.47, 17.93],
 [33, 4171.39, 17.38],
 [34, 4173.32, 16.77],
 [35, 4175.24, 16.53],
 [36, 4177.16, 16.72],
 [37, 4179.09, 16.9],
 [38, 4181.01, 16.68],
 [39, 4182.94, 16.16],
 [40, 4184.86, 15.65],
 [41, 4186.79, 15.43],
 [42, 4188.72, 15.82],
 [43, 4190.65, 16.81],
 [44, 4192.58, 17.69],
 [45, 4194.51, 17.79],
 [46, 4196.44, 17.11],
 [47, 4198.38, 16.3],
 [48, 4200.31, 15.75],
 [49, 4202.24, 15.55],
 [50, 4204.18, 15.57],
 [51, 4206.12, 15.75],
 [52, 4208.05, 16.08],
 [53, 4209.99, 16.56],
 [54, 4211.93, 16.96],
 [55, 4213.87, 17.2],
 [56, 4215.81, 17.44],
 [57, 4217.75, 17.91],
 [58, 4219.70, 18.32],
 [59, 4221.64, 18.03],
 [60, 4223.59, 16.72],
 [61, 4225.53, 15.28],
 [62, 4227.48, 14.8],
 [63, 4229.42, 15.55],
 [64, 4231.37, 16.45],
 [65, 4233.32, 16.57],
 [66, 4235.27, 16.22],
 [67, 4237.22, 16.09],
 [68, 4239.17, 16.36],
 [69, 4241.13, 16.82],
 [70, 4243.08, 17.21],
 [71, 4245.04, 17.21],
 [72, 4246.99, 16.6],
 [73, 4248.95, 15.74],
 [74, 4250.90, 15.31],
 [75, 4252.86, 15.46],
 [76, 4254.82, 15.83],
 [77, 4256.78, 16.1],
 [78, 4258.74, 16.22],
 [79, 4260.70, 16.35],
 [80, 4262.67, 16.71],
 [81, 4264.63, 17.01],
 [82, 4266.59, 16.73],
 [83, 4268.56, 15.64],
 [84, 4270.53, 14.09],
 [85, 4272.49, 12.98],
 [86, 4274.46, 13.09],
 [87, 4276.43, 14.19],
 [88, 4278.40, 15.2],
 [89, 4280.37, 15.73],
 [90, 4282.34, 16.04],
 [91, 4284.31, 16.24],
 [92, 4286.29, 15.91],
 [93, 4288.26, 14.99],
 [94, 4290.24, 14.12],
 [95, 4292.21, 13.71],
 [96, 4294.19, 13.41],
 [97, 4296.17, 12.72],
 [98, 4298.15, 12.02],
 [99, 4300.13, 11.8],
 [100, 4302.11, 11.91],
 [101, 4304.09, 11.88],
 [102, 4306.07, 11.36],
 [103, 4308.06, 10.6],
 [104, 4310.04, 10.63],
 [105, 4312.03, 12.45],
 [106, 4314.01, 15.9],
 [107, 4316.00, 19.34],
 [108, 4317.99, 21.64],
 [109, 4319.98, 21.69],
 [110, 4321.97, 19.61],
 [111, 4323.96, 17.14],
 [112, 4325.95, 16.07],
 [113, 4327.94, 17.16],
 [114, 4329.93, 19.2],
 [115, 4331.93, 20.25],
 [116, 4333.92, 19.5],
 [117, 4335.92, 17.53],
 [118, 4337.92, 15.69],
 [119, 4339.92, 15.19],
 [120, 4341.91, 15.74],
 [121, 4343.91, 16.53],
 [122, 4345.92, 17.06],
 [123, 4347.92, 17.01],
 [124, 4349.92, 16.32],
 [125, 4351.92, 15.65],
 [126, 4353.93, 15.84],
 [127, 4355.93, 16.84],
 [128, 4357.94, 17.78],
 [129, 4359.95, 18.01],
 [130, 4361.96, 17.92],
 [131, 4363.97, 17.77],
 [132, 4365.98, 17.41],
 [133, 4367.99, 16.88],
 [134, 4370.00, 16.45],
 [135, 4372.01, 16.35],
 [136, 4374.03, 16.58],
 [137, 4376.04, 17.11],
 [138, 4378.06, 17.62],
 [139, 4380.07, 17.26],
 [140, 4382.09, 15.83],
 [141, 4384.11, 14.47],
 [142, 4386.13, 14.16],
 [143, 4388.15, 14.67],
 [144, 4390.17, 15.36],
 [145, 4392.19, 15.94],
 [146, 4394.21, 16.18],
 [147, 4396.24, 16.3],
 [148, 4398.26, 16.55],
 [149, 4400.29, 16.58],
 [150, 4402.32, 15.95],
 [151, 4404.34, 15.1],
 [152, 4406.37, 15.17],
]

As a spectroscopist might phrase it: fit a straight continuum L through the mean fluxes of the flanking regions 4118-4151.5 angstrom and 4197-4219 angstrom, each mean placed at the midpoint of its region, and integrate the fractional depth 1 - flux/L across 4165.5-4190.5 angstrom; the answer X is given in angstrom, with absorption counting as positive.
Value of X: 0.2 angstrom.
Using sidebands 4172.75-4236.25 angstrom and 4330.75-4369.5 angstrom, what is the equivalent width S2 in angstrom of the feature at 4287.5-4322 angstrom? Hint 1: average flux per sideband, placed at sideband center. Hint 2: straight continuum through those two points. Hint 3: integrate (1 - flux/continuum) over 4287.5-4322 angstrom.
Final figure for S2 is 5.4 angstrom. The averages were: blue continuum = 16.5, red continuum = 17.1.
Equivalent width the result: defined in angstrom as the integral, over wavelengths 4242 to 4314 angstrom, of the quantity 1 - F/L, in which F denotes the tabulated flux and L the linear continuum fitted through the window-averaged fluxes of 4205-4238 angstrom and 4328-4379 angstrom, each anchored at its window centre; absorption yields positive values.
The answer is 9.68 angstrom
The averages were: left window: 16.6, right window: 17.1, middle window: 14.5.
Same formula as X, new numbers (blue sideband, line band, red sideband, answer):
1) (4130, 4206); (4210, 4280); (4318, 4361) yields 4.5 angstrom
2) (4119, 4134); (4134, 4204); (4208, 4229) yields 2.2 angstrom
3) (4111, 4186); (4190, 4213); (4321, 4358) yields 1.3 angstrom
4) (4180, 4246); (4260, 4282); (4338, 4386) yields 1.7 angstrom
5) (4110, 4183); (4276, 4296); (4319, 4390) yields 2.7 angstrom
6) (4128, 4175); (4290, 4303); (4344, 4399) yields 3.2 angstrom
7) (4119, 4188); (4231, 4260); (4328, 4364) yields 1.8 angstrom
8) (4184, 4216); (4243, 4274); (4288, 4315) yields -3.6 angstrom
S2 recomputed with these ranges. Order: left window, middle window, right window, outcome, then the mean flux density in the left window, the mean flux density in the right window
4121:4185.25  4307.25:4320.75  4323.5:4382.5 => 0.9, 17.5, 17.1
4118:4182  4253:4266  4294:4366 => 0.3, 17.6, 16.1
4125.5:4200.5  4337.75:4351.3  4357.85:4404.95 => 0.3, 17.2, 16.4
